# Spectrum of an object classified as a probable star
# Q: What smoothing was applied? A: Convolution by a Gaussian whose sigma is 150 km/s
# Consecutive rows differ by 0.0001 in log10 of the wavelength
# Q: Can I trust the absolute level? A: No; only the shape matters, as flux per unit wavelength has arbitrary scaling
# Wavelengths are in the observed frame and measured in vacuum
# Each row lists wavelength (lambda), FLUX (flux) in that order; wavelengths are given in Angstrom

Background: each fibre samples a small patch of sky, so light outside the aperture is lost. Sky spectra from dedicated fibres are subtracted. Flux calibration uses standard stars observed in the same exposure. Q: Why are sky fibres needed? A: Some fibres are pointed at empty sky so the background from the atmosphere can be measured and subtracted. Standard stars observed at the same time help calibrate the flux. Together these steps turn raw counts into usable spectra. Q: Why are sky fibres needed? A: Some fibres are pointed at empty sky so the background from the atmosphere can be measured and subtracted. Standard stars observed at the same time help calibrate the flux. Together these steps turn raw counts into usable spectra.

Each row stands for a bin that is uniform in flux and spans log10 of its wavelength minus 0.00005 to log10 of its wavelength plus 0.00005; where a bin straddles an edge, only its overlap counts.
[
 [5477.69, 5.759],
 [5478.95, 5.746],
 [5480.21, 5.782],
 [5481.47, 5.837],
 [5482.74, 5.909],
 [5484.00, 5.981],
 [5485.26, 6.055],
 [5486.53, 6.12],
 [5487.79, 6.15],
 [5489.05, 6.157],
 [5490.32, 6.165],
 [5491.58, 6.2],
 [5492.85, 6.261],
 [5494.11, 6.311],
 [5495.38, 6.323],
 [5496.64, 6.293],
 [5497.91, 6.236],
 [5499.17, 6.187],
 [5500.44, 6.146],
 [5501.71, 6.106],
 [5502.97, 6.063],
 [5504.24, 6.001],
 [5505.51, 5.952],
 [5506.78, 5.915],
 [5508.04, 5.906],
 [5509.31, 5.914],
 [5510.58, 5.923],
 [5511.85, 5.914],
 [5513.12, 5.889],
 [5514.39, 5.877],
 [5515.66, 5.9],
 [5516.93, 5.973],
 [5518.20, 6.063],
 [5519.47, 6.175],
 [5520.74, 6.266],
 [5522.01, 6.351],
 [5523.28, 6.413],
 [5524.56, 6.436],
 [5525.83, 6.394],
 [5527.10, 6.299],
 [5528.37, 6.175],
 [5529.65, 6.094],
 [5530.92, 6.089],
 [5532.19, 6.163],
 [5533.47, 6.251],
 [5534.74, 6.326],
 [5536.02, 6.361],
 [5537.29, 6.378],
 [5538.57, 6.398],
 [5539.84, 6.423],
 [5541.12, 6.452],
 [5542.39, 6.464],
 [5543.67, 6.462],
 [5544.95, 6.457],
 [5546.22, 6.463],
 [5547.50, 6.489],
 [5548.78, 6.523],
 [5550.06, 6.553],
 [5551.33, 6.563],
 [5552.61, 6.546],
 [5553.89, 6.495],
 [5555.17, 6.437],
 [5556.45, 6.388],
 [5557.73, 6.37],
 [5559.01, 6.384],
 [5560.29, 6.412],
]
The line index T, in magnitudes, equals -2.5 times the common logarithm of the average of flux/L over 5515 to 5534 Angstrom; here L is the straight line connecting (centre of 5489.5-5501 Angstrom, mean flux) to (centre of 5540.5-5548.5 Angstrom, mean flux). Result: 0.03 mag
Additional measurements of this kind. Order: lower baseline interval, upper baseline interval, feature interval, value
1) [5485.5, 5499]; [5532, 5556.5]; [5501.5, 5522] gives 0.05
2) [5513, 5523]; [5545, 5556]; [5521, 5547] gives -0.01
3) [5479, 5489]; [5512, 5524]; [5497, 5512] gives 0.00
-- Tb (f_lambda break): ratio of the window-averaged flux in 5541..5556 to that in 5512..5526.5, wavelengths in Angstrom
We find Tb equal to 1.1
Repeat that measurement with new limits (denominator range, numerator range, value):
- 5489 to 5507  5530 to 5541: 1.02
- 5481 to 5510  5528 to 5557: 1.05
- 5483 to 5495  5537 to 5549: 1.05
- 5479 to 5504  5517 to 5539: 1.03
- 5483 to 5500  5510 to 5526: 0.99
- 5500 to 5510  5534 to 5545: 1.07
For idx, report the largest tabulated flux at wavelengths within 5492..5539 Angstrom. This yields 6.436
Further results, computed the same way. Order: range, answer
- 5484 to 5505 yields 6.323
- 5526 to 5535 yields 6.326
